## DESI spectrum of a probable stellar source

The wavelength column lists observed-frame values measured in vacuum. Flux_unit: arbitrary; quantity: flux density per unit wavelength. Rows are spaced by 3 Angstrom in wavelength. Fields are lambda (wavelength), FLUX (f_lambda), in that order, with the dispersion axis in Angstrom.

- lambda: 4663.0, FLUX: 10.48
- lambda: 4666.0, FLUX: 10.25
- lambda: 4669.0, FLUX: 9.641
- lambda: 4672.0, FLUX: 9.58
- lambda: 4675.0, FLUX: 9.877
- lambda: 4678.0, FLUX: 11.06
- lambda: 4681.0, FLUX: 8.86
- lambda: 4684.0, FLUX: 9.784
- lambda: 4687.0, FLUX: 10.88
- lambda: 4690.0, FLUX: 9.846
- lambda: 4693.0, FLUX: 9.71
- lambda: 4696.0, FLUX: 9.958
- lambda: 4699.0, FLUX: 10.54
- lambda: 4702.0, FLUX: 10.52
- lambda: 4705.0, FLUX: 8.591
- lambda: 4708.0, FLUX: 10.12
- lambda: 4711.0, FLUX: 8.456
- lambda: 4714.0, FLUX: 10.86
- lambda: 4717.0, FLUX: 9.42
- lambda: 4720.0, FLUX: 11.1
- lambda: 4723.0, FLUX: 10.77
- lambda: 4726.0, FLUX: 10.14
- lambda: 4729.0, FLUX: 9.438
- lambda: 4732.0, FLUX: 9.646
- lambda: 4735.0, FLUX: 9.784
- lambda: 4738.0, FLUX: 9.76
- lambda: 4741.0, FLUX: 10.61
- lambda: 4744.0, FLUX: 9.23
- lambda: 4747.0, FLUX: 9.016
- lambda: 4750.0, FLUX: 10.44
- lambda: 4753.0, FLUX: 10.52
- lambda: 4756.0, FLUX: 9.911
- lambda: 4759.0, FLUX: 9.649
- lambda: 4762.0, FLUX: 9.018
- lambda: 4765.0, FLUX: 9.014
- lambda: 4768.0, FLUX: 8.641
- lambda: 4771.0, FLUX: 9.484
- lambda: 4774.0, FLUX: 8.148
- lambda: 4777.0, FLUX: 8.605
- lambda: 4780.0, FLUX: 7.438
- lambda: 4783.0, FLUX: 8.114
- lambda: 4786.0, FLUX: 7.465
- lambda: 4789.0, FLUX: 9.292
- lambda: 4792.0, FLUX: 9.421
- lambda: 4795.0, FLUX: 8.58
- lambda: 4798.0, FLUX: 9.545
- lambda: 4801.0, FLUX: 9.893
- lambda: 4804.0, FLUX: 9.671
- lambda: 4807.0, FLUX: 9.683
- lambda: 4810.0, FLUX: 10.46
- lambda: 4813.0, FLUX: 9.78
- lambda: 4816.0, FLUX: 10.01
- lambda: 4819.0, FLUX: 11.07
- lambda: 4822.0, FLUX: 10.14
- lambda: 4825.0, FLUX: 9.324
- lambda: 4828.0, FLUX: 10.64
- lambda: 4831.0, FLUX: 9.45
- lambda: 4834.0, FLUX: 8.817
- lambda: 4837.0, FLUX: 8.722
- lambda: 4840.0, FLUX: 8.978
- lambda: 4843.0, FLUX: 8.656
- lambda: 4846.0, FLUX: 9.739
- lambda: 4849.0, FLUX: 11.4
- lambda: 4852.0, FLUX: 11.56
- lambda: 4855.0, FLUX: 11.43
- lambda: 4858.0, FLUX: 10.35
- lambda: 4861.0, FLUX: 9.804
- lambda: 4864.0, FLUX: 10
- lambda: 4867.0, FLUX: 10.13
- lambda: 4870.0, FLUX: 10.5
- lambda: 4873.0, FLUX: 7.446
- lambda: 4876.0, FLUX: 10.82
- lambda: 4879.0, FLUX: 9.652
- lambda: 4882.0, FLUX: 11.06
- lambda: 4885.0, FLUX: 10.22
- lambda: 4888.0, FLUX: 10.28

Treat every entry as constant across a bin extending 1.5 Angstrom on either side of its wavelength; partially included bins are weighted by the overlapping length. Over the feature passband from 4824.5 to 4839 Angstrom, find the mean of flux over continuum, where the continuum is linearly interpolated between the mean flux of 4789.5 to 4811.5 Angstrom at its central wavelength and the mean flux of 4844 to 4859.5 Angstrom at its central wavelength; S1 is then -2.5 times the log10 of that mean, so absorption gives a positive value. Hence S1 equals 0.11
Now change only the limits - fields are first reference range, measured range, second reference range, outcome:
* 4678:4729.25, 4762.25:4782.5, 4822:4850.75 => 0.14 mag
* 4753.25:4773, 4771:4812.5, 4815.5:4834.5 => 0.08 mag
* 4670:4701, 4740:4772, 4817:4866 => 0.05 mag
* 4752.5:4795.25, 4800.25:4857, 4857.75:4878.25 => -0.06 mag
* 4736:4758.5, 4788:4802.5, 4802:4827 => 0.07 mag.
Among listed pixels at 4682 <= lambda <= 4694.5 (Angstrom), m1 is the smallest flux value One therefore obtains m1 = 9.71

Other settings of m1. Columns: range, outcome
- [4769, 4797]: 7.438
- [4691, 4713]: 8.456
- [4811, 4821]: 9.78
